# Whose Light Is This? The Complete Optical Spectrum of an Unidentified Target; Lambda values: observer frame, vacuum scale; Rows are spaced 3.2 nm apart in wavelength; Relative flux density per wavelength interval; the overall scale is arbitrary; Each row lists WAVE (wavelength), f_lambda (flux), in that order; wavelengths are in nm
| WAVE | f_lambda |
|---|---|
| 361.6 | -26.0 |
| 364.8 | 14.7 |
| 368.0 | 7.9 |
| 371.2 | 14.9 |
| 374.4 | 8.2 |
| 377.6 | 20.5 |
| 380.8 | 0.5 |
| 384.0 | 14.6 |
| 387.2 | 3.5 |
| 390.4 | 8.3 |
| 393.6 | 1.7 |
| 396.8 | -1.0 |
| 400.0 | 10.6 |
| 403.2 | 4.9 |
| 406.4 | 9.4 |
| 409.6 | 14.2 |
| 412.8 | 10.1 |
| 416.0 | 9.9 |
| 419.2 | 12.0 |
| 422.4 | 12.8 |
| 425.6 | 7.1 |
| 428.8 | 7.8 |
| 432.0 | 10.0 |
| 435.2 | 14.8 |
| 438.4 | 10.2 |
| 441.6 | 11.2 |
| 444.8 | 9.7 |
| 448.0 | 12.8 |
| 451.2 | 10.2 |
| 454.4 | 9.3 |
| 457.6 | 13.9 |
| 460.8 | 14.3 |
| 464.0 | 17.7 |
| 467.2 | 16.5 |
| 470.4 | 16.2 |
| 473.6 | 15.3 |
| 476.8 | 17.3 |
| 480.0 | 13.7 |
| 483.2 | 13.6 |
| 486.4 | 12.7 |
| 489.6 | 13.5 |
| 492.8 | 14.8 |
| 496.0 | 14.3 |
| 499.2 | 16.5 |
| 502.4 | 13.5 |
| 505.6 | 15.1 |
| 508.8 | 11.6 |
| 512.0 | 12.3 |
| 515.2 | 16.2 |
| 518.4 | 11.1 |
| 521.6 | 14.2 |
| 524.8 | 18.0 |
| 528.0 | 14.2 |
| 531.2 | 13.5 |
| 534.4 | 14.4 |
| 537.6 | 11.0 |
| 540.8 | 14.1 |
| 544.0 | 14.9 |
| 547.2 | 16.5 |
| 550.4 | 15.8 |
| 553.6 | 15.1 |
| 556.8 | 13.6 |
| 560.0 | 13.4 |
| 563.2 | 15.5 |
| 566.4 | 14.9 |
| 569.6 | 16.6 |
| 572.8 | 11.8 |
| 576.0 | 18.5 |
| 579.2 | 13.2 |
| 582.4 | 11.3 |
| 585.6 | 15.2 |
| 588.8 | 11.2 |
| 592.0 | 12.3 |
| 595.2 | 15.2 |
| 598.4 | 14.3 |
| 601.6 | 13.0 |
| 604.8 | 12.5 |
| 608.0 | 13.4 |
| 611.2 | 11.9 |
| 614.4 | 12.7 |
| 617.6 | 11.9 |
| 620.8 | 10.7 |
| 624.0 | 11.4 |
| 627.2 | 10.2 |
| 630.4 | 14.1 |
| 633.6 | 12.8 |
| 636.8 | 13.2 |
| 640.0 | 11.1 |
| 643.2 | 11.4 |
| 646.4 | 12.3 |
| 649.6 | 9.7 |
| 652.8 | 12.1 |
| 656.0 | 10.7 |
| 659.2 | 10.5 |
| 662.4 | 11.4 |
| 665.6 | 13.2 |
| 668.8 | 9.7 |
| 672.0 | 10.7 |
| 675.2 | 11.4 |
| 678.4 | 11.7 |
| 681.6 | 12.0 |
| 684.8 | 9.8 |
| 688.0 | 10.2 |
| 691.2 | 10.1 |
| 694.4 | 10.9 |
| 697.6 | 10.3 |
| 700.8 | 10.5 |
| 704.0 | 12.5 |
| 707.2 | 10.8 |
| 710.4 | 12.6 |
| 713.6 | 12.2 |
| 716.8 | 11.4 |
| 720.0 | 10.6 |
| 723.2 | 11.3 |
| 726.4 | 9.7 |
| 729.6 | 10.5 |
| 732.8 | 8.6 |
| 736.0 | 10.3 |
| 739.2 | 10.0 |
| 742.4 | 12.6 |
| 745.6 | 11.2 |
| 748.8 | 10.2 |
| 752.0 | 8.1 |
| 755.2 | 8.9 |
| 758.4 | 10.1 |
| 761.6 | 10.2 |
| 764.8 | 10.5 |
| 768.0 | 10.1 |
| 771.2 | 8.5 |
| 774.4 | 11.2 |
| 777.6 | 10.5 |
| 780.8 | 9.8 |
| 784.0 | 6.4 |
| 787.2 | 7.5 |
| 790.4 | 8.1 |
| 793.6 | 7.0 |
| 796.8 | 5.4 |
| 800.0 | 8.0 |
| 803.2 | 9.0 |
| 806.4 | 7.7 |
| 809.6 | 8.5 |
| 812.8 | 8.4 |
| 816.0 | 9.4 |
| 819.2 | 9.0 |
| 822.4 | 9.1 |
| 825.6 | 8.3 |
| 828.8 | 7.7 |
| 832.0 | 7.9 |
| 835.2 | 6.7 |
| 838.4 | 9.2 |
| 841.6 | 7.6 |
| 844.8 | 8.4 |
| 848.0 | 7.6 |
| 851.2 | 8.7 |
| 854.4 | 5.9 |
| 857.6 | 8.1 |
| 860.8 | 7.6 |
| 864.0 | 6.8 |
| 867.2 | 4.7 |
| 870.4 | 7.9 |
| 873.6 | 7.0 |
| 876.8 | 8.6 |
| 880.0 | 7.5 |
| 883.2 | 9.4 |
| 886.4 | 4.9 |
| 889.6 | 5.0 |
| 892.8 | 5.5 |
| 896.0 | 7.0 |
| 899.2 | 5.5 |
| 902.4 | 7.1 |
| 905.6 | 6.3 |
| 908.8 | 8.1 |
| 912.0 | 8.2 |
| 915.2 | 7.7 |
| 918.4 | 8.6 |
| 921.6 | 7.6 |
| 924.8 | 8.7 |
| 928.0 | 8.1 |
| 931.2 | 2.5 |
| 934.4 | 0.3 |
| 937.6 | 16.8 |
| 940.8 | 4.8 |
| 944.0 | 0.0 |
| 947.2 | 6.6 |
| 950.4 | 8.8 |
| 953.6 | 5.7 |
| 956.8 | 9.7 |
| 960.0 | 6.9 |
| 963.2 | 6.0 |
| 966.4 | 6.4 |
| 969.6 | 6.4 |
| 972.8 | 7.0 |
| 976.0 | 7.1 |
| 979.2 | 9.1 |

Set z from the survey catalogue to 0.00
